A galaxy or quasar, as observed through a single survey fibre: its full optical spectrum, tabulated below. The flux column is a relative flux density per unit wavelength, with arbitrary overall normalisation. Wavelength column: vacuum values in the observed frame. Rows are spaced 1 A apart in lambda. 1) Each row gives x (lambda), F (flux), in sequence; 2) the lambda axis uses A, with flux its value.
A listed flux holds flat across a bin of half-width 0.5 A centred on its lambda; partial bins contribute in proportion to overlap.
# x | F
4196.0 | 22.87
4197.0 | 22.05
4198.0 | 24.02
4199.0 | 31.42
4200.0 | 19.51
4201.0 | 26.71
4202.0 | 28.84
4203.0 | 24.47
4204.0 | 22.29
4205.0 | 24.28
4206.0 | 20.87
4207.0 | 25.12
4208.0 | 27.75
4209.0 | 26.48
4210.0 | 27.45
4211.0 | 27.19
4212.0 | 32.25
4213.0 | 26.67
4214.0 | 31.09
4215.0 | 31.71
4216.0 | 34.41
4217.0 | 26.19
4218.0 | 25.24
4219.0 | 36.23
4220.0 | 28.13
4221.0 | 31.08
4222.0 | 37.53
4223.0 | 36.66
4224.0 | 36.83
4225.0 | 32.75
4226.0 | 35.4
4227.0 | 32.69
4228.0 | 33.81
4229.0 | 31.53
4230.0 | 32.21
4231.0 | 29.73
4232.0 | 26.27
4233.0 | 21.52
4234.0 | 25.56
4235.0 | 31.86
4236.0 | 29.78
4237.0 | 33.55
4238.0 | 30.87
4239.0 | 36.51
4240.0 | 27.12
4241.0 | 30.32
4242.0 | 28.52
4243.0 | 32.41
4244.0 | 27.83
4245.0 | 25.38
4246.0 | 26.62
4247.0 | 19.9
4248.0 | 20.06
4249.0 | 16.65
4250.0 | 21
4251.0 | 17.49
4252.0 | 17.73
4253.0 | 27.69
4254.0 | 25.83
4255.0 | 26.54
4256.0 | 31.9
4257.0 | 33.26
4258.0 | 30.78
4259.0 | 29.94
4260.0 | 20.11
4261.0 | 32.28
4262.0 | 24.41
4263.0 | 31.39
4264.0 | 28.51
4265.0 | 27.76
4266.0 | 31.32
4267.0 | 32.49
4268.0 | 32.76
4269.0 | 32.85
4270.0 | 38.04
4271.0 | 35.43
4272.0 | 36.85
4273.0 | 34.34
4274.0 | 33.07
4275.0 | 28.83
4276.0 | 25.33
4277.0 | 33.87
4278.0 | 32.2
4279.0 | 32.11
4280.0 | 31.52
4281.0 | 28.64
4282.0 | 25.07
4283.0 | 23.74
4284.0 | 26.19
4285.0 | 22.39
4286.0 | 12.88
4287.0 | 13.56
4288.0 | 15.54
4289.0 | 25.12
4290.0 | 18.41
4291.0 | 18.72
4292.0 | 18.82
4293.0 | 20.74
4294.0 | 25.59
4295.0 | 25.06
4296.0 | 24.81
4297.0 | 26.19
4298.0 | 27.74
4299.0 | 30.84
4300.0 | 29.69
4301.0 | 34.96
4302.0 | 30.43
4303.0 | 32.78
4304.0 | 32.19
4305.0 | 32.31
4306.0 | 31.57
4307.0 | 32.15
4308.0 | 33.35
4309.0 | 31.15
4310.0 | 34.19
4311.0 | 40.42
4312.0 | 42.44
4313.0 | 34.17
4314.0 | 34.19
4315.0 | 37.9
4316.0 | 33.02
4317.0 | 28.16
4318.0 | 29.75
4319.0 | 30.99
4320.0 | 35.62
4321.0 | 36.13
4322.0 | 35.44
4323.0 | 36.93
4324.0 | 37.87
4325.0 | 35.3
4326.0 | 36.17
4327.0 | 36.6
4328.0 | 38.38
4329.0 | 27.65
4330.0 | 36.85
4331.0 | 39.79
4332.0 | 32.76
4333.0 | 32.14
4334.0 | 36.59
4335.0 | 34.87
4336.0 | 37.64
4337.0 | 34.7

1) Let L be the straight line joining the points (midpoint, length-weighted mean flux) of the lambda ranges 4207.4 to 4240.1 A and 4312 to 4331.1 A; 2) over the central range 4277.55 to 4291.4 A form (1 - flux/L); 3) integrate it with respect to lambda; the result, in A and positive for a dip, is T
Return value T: 4.16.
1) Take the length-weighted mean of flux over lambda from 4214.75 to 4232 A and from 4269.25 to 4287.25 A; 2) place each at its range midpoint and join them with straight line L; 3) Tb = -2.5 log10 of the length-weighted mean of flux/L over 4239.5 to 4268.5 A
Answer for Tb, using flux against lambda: 0.133 mag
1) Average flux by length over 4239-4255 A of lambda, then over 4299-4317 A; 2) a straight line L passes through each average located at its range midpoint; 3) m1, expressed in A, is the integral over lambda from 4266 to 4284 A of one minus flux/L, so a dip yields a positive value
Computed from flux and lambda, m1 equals -1.67 A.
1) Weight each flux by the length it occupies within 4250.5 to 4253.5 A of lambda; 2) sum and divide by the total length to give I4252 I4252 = 21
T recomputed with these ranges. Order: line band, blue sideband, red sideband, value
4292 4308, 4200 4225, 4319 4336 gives 2.35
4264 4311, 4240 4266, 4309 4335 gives 3.22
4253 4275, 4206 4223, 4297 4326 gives 0.56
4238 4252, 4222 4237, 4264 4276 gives 2.89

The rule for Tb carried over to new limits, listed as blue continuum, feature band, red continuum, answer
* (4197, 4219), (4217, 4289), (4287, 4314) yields -0.03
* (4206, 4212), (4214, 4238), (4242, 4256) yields -0.22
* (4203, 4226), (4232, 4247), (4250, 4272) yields 0.02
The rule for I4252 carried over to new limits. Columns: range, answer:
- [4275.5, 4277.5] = 29.6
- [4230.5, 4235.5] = 27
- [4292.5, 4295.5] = 23.8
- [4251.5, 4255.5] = 24.4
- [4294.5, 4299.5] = 26.9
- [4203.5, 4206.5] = 22.5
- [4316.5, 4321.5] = 32.1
